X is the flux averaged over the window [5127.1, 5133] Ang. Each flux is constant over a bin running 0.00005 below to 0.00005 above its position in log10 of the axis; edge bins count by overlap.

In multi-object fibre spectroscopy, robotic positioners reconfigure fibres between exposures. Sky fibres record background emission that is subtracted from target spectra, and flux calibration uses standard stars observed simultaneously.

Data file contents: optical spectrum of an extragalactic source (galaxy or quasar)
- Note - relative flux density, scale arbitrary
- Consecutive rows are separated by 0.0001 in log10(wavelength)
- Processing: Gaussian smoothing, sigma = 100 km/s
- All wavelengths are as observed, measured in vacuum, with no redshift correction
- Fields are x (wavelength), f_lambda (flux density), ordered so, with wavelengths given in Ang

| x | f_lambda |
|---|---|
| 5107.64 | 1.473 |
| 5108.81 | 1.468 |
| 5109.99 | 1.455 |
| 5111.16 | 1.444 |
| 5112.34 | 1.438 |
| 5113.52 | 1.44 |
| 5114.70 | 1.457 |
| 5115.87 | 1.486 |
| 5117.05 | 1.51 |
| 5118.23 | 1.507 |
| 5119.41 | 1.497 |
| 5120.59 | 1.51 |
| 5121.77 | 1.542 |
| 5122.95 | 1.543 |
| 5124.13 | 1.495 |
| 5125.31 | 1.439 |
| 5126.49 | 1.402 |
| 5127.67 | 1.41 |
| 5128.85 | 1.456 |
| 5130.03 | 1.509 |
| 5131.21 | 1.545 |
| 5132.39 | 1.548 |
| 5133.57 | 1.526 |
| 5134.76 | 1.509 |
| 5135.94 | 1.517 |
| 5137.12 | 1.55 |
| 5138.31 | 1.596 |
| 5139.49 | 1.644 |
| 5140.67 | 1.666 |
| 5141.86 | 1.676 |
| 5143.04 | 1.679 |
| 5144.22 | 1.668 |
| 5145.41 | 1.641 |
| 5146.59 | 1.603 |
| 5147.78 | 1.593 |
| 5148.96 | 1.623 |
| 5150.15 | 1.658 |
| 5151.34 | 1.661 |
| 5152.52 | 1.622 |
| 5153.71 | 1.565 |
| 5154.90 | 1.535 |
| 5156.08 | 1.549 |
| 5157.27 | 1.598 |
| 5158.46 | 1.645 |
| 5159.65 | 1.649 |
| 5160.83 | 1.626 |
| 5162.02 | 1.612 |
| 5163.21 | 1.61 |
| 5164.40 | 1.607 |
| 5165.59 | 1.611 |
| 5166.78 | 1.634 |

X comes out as 1.5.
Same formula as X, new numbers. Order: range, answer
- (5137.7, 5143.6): 1.65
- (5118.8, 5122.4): 1.51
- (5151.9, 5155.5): 1.58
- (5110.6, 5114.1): 1.44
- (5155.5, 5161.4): 1.61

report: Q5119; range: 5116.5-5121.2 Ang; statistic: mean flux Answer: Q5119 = 1.5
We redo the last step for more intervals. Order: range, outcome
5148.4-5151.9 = 1.64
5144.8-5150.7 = 1.62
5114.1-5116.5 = 1.47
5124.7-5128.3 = 1.42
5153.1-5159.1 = 1.58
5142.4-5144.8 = 1.68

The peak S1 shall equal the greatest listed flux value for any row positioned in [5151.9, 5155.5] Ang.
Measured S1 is 1.622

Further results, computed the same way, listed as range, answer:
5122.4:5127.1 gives 1.543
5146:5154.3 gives 1.661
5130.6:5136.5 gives 1.548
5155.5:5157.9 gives 1.598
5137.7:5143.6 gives 1.679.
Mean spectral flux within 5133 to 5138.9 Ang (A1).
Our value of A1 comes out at 1.54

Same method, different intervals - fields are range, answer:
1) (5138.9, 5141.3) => 1.65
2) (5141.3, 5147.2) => 1.65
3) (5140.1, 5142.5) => 1.67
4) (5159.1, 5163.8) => 1.63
